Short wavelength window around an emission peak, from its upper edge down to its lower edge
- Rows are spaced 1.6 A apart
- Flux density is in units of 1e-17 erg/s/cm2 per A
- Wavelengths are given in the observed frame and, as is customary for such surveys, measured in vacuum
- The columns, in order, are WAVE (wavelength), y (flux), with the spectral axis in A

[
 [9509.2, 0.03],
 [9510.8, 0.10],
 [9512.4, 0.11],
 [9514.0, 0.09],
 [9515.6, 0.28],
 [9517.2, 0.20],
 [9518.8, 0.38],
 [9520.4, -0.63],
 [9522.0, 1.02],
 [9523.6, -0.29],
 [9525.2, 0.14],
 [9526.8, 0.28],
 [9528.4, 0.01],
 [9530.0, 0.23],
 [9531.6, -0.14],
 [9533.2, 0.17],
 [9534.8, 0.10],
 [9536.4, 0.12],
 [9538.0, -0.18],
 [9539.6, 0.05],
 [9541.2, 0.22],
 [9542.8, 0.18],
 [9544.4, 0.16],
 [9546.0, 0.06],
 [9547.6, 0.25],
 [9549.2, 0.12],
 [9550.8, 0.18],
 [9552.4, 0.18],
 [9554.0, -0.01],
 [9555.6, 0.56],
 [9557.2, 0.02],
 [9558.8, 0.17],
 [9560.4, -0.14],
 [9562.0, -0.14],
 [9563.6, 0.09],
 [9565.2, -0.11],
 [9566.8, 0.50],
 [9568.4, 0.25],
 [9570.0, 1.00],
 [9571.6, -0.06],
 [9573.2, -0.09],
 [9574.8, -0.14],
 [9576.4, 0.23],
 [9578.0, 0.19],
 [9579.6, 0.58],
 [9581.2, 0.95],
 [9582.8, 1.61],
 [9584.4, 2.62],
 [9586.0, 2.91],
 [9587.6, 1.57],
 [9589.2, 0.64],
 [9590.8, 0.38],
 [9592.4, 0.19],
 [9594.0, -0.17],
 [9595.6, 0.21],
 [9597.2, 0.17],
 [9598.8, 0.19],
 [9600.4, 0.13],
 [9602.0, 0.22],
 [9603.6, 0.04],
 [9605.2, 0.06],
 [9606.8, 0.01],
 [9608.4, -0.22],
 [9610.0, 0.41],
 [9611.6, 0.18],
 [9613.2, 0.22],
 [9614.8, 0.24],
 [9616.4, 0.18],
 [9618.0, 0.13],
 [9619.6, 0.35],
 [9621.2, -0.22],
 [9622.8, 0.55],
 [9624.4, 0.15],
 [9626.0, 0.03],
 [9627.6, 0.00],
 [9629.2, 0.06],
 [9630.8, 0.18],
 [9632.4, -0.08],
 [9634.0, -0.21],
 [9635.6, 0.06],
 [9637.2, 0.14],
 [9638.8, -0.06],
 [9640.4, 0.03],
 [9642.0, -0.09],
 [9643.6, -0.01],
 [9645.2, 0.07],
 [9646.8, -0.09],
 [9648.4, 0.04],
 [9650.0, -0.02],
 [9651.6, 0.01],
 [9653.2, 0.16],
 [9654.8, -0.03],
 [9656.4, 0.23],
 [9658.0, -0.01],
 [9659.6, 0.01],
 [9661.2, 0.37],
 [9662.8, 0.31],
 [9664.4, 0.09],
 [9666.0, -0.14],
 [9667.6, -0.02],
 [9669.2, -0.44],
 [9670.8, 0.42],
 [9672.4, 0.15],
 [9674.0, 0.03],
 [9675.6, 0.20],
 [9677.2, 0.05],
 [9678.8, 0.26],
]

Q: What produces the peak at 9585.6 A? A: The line [O III]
